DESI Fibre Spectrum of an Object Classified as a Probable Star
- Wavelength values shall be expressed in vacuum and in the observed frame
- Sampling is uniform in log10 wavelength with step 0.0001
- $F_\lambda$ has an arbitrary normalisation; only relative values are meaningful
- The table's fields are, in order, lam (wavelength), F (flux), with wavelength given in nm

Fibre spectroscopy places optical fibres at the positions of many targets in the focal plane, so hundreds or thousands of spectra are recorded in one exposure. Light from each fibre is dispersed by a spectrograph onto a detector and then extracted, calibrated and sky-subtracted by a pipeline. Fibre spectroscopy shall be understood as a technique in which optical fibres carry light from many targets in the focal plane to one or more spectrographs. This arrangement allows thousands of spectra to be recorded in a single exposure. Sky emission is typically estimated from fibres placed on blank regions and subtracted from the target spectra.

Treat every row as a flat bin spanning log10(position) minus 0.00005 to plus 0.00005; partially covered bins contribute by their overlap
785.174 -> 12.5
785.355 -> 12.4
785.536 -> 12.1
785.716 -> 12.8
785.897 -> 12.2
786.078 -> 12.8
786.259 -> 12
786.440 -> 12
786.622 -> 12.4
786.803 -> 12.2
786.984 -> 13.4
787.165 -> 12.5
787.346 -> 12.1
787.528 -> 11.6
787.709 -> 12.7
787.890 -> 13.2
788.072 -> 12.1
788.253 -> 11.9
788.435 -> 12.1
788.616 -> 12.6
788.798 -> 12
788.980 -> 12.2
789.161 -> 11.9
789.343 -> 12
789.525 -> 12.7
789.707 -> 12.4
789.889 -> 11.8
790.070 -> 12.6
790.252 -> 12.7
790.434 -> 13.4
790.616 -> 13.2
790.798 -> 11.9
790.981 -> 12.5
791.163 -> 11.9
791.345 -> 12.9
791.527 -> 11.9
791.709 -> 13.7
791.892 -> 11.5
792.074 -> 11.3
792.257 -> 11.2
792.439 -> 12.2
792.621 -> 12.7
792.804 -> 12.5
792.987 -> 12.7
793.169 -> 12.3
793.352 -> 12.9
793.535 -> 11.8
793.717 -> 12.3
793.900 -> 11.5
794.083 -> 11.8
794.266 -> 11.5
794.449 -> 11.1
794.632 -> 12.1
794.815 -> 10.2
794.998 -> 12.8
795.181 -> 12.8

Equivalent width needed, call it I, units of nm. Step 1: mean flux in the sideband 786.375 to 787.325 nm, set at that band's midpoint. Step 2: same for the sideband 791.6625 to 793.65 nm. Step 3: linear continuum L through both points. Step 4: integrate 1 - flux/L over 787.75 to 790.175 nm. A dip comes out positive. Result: 0.02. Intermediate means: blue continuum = 12.5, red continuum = 12.2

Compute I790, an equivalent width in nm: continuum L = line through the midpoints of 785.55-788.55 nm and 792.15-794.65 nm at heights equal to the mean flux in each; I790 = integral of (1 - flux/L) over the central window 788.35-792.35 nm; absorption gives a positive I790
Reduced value -0.03 nm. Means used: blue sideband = 12.4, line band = 12.3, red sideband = 12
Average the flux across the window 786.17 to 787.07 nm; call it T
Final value 12.4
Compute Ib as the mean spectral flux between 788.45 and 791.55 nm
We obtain 12.4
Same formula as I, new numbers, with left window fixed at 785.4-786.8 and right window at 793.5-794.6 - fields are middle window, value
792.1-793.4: -0.06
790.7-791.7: -0.04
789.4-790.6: -0.06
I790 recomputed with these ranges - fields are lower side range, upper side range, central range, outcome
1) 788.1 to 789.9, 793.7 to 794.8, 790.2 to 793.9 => -0.17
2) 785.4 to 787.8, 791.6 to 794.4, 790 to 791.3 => -0.04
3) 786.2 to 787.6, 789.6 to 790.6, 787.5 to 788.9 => 0.01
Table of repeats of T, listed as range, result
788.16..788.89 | 12.1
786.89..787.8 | 12.5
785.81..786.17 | 12.5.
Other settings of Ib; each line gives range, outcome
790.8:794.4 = 12.1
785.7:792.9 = 12.3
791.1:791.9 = 12.5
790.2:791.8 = 12.7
